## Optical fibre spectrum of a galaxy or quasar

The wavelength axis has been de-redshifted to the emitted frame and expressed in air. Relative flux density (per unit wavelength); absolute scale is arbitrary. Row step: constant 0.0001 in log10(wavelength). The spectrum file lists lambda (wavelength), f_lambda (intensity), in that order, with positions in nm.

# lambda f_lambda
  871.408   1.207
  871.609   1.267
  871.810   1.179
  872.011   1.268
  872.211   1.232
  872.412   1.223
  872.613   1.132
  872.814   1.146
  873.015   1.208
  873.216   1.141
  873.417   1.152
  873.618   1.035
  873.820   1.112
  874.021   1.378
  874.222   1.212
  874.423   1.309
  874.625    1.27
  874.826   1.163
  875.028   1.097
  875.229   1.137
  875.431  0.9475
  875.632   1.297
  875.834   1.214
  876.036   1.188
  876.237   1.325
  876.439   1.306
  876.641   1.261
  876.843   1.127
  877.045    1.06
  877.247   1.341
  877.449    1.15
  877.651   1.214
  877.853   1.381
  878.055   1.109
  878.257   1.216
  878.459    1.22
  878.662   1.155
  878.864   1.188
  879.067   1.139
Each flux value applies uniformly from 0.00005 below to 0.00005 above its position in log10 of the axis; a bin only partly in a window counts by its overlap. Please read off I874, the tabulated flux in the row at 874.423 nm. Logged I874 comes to 1.309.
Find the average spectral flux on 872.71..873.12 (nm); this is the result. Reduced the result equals 1.18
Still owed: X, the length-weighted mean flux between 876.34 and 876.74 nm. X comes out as 1.28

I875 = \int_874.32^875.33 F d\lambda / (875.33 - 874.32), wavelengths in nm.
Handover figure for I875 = 1.2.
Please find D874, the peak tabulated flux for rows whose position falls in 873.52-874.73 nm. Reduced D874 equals 1.378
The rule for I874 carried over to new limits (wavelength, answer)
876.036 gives 1.188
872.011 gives 1.268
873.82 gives 1.112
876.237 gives 1.325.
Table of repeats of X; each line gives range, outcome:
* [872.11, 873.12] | 1.19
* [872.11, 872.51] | 1.23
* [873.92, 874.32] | 1.3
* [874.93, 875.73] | 1.12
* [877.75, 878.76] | 1.22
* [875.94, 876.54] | 1.27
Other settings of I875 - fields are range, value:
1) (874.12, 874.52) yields 1.26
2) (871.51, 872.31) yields 1.24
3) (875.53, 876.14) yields 1.23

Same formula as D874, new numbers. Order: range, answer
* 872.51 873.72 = 1.208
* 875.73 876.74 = 1.325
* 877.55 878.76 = 1.381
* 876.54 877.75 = 1.341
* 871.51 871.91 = 1.267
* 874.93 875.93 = 1.297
